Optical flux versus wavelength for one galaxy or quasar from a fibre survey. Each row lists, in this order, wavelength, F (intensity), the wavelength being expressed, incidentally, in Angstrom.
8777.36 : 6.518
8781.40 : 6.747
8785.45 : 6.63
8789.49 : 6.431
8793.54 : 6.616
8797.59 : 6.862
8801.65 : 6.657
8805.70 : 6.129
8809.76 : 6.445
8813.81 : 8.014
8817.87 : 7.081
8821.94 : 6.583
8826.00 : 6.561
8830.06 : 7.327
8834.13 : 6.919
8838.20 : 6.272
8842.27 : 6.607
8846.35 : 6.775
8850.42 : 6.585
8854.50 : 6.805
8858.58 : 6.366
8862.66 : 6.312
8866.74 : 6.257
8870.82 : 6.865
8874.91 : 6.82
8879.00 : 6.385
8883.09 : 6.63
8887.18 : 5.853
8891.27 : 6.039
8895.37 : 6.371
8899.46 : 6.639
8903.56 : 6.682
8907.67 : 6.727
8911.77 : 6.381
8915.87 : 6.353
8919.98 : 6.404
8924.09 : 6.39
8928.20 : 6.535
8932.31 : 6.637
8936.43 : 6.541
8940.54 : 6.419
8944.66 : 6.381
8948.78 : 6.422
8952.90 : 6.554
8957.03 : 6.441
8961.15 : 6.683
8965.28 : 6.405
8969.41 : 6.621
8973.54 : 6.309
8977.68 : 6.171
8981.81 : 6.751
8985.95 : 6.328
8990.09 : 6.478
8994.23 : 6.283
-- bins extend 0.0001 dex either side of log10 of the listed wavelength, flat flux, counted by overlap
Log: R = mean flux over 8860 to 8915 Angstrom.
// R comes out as 6.46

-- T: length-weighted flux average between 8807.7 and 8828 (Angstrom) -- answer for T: 6.94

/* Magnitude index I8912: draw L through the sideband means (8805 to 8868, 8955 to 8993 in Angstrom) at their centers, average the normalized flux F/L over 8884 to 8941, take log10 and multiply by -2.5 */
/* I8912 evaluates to 0.02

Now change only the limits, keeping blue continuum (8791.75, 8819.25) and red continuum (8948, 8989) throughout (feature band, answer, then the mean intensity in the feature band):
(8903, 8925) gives 0.02 mag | 6.48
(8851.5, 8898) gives 0.04 mag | 6.43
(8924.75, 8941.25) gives 0.00 mag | 6.53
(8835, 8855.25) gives 0.02 mag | 6.61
